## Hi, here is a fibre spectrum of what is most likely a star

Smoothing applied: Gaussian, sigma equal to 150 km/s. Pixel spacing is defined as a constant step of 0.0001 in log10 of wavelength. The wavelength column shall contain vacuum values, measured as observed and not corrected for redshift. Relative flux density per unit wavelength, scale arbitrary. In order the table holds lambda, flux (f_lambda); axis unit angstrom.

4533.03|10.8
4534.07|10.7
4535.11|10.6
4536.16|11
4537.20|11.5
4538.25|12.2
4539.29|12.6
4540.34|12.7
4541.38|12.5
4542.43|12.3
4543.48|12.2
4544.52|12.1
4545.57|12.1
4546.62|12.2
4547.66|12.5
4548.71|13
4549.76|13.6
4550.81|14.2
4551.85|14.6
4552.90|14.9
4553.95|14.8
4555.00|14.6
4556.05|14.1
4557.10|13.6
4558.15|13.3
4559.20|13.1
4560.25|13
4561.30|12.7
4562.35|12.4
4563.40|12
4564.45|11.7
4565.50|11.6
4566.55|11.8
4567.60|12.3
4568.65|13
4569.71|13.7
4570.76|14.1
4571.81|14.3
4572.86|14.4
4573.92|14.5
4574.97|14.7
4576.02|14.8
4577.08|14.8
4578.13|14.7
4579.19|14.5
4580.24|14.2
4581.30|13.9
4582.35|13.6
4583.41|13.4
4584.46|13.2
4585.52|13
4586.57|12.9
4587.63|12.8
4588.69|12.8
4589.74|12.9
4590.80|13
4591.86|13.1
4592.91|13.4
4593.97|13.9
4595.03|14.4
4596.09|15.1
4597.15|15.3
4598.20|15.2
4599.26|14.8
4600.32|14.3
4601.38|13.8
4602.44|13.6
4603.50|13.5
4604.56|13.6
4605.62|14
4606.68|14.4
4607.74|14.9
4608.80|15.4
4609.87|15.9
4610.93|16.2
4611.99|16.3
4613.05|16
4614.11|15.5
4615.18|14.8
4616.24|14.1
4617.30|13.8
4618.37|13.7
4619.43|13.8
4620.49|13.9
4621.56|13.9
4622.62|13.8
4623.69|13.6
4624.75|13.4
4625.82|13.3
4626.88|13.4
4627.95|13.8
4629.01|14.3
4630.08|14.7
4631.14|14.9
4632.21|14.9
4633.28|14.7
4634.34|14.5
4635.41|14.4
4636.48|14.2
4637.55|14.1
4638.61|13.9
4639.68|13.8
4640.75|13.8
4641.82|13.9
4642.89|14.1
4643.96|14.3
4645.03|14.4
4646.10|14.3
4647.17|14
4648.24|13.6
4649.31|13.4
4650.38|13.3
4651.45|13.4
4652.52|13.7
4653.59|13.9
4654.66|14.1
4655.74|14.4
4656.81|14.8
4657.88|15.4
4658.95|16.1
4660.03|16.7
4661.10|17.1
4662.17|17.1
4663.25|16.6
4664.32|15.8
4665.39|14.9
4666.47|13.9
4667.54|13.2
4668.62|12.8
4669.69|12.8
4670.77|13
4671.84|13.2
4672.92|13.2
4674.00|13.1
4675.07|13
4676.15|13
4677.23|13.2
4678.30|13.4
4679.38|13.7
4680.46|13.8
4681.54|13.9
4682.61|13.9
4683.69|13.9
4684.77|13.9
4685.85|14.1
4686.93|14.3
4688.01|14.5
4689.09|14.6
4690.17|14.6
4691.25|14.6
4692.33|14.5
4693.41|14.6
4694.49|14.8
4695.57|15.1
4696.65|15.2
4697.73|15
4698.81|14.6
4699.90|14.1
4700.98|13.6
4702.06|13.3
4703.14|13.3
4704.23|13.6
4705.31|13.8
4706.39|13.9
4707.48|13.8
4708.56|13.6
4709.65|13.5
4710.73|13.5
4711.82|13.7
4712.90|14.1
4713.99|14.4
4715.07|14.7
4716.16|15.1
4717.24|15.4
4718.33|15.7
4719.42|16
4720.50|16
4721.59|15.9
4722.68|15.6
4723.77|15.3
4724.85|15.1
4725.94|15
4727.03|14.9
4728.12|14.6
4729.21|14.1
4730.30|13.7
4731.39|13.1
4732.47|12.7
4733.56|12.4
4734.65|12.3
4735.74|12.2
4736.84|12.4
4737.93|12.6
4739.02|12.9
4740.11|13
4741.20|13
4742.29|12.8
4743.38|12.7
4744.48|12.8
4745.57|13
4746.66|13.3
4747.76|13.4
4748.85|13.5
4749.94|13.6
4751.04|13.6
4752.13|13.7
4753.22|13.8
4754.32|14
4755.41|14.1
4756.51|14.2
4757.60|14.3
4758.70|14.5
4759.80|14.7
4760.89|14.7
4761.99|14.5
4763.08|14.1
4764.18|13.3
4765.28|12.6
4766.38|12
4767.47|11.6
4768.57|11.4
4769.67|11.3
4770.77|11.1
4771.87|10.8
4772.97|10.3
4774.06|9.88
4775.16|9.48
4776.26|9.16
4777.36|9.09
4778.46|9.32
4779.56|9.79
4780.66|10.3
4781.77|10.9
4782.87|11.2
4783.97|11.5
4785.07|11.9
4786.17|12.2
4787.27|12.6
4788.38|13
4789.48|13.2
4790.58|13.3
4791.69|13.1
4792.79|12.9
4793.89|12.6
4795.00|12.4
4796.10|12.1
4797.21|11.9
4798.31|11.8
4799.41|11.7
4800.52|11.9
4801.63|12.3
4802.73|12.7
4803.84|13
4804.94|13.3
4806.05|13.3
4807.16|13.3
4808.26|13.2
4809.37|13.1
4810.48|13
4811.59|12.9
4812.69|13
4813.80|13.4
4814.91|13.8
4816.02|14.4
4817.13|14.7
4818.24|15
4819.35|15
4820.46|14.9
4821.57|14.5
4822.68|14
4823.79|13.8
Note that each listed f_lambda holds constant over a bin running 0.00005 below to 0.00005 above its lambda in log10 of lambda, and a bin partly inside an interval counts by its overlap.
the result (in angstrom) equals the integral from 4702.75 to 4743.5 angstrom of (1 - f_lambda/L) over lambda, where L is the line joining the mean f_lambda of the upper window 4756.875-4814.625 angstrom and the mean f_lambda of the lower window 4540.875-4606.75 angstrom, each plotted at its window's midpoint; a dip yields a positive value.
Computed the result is -4.39 angstrom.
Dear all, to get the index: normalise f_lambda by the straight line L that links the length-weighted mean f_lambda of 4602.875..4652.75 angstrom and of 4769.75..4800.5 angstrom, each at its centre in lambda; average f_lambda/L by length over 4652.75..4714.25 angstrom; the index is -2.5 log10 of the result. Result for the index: -0.08 mag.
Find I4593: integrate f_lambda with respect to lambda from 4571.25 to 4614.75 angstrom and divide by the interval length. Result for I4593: 14.3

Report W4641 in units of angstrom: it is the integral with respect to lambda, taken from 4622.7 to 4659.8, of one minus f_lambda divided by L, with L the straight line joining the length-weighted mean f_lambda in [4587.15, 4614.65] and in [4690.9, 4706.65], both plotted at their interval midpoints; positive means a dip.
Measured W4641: 0.5 angstrom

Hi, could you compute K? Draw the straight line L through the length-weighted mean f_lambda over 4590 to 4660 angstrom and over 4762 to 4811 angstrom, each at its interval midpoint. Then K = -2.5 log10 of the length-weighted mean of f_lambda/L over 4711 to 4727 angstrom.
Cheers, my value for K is -0.17 mag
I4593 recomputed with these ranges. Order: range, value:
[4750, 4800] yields 12.2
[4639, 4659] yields 14.1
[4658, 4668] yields 15.7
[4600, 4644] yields 14.3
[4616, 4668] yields 14.4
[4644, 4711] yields 14.2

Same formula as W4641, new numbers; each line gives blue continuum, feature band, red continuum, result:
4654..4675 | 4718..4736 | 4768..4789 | -2.7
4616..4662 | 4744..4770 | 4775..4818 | -1.4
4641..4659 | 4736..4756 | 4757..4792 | -1.3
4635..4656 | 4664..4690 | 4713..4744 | 0.5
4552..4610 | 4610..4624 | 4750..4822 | -1.1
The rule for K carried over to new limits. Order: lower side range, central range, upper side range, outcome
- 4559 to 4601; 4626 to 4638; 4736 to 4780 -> -0.08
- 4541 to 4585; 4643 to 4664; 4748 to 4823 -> -0.13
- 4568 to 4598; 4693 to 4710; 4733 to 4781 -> -0.10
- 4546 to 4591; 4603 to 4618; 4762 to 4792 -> -0.14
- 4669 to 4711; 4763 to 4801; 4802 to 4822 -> 0.19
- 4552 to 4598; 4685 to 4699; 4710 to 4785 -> -0.11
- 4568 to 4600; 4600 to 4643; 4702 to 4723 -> -0.02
